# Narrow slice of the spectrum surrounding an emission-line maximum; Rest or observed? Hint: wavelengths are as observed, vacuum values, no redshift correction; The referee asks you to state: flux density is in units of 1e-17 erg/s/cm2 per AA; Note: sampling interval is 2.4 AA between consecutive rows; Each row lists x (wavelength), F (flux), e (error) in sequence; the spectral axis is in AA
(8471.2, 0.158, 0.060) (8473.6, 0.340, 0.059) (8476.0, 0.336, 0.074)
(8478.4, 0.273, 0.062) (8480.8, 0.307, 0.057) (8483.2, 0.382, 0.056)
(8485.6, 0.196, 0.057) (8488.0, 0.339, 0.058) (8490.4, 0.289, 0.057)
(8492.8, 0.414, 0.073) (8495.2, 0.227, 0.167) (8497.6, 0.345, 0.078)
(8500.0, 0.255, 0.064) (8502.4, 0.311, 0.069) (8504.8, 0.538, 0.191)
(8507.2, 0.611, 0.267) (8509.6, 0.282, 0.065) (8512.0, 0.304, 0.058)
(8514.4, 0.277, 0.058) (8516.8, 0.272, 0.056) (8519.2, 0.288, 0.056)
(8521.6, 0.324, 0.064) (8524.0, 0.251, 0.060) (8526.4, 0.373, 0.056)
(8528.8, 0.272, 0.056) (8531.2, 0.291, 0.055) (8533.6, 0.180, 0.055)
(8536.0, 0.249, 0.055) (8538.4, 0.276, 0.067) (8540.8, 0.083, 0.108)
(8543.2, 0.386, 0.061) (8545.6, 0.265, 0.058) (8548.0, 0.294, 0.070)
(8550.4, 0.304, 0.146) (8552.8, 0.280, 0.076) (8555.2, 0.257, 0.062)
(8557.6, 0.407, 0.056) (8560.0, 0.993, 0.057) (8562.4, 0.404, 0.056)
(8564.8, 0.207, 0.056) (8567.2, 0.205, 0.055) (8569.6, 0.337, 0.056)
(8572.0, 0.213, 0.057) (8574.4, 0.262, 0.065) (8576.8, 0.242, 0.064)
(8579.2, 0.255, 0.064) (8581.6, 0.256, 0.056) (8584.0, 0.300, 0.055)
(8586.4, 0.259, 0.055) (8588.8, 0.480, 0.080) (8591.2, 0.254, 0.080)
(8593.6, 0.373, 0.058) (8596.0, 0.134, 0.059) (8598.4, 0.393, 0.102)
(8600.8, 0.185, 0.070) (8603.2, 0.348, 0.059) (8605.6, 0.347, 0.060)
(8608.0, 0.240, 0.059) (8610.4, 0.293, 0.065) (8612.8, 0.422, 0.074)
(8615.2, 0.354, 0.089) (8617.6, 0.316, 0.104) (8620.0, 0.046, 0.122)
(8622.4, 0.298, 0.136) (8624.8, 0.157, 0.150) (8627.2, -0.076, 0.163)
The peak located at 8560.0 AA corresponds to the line H-gamma 4340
